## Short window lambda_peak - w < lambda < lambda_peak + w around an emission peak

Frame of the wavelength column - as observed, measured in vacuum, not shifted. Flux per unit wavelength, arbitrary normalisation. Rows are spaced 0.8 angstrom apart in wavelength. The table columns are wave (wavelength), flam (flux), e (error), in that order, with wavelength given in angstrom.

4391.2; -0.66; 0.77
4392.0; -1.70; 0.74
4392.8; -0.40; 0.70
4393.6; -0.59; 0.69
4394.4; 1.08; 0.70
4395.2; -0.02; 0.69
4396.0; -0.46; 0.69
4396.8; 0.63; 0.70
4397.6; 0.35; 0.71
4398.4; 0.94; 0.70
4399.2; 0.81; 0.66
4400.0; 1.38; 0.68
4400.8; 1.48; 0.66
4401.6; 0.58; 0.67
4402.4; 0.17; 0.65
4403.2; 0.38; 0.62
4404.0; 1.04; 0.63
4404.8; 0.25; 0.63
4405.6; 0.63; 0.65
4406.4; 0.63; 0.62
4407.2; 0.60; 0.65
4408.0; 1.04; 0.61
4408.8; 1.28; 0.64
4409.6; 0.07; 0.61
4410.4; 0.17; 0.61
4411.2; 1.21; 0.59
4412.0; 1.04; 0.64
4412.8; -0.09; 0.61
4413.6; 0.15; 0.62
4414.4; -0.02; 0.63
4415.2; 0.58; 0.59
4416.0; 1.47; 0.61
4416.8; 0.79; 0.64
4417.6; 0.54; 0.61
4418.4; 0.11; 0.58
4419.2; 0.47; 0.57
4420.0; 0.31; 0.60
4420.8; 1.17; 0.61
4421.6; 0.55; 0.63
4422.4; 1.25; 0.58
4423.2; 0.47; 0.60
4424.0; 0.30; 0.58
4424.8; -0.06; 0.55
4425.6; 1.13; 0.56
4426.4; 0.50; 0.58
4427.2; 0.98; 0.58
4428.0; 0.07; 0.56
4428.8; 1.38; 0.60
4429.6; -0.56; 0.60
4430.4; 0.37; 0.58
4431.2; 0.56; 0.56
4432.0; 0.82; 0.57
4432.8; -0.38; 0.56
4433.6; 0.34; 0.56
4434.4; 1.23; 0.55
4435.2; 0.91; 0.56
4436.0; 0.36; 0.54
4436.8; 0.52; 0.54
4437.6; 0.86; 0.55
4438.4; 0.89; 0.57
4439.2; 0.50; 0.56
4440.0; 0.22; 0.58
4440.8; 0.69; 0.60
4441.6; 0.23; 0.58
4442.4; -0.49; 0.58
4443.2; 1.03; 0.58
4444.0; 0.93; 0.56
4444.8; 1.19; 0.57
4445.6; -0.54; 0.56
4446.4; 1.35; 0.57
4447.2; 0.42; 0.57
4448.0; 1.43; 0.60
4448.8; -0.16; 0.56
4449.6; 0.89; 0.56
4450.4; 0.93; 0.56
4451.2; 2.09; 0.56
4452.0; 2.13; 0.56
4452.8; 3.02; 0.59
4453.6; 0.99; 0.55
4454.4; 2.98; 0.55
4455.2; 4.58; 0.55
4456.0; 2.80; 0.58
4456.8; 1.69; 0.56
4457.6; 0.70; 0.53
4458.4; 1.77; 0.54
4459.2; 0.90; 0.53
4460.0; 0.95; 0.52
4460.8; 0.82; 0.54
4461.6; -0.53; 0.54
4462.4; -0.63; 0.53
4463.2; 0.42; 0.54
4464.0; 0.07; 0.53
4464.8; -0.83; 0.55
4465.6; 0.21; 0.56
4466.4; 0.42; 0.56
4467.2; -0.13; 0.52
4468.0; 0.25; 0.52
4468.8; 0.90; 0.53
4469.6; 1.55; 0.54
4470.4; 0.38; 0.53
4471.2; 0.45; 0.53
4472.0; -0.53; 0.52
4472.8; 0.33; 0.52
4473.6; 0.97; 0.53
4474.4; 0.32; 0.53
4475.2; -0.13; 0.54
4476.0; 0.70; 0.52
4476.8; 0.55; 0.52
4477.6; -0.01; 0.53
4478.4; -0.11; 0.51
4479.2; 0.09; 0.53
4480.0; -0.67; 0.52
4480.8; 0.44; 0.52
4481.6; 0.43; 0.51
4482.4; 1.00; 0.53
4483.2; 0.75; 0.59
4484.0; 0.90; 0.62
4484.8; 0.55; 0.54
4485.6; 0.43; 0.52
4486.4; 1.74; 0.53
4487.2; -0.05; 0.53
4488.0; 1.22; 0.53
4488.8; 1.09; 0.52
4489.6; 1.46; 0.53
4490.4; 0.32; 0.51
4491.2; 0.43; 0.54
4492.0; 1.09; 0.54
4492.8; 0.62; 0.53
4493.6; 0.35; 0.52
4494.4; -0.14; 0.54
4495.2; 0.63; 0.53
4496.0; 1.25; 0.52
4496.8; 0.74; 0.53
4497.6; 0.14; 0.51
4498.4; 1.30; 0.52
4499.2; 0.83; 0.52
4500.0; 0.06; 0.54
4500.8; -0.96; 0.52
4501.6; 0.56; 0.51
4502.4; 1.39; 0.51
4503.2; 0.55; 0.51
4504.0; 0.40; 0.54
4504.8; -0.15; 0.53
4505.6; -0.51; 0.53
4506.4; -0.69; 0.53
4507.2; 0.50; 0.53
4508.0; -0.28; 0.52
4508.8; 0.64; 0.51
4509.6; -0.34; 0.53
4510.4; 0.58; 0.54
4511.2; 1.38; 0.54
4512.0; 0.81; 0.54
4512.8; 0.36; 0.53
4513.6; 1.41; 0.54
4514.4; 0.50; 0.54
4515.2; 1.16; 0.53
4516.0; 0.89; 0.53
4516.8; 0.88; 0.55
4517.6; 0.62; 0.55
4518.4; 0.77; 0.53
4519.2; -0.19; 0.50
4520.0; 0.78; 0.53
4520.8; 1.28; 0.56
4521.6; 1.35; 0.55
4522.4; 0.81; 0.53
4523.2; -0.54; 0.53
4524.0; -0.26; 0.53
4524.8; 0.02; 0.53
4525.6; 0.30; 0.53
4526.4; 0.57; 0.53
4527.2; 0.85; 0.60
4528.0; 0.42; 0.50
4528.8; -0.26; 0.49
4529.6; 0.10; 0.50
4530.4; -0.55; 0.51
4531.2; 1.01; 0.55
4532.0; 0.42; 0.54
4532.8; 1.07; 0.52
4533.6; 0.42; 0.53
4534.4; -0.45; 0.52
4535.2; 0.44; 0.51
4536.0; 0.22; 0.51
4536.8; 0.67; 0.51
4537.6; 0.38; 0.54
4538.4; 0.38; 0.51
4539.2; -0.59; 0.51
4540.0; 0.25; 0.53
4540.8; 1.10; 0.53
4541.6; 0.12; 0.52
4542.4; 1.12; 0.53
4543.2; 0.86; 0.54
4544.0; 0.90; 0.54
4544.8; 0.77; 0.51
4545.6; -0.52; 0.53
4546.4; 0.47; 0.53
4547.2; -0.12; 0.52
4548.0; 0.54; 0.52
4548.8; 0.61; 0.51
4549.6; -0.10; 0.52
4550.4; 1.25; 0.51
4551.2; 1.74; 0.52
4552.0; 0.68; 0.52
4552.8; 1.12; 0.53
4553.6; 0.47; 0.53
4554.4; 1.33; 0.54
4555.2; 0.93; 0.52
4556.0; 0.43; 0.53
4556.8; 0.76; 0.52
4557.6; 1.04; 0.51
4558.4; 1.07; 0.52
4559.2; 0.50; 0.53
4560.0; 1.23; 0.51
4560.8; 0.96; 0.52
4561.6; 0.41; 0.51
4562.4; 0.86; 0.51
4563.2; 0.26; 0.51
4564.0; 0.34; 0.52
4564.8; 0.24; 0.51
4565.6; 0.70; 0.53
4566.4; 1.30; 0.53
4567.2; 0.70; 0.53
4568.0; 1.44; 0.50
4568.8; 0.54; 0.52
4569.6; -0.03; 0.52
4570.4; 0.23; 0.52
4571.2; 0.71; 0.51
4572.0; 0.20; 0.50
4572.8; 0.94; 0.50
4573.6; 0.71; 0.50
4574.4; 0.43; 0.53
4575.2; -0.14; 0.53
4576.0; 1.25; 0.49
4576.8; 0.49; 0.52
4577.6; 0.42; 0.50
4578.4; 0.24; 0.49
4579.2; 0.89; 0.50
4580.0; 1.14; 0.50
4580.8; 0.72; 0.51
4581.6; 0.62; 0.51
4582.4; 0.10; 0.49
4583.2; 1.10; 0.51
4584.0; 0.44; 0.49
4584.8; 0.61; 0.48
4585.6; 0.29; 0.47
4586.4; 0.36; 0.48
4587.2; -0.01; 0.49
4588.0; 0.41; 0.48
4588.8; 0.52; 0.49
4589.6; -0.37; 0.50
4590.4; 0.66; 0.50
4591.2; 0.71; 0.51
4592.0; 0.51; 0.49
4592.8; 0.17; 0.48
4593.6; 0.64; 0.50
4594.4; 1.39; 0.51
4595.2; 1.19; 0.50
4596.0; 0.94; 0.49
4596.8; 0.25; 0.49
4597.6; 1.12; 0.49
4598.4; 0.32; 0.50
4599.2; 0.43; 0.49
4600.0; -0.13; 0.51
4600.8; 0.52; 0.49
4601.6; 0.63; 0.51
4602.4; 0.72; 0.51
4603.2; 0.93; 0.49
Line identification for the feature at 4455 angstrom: [O II]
